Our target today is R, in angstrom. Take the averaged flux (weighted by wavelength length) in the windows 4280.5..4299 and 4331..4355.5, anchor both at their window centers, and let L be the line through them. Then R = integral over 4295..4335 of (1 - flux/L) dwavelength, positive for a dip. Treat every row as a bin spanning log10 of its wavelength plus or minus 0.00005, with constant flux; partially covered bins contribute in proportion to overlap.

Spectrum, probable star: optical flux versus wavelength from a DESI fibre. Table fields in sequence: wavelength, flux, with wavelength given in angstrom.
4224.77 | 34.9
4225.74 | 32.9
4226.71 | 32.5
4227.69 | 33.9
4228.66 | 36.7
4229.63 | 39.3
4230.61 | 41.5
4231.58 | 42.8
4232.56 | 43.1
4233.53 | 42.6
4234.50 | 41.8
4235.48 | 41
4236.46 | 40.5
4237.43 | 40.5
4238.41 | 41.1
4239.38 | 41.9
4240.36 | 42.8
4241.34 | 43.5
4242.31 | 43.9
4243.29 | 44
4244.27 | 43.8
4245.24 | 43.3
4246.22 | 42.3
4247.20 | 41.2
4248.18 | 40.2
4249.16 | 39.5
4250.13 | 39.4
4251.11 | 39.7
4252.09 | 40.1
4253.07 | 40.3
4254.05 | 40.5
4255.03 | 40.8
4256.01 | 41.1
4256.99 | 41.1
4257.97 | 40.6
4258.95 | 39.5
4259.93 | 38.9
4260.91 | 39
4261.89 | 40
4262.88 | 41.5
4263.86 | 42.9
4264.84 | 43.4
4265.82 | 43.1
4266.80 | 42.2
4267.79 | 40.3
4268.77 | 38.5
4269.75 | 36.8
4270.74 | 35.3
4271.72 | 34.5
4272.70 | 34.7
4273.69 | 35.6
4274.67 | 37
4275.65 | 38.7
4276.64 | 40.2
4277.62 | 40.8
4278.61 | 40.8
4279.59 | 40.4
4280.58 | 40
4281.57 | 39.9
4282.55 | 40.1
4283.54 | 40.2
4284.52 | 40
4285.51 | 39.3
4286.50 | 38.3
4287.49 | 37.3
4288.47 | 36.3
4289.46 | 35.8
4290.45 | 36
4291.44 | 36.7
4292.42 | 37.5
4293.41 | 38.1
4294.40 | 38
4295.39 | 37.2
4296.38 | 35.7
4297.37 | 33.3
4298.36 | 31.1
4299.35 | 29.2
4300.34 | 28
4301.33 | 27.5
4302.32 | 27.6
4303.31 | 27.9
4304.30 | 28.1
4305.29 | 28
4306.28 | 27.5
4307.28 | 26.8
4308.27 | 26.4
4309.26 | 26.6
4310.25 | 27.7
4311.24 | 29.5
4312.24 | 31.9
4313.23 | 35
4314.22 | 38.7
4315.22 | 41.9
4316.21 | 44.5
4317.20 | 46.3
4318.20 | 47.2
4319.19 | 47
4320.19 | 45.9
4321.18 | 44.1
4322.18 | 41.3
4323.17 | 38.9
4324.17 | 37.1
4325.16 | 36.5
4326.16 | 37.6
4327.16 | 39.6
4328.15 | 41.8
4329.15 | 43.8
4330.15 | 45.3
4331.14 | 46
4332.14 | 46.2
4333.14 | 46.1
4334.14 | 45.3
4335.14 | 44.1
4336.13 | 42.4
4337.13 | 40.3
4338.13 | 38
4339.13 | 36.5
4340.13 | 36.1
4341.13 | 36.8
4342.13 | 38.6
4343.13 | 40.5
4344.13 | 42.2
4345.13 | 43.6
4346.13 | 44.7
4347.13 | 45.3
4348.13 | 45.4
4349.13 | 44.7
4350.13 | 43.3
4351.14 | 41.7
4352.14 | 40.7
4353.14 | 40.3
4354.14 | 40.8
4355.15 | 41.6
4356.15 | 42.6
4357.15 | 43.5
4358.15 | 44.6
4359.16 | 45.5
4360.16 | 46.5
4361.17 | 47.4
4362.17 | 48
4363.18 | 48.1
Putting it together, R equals 2.9 angstrom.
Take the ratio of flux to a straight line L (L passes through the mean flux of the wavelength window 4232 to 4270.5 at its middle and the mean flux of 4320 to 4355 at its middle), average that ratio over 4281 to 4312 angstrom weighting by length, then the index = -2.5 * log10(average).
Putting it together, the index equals 0.24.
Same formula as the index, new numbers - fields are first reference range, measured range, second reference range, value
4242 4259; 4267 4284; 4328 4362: 0.084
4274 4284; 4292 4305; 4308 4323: 0.212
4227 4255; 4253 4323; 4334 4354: 0.111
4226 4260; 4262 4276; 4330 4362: 0.062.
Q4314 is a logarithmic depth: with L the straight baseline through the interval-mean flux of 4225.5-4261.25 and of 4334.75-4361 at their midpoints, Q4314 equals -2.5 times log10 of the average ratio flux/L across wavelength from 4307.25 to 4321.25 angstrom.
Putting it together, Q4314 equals 0.11 mag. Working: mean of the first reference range 40.5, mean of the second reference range 42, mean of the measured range 37.5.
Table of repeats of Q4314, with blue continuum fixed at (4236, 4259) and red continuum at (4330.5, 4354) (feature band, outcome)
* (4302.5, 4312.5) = 0.44 mag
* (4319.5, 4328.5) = 0.04 mag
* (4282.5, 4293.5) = 0.10 mag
